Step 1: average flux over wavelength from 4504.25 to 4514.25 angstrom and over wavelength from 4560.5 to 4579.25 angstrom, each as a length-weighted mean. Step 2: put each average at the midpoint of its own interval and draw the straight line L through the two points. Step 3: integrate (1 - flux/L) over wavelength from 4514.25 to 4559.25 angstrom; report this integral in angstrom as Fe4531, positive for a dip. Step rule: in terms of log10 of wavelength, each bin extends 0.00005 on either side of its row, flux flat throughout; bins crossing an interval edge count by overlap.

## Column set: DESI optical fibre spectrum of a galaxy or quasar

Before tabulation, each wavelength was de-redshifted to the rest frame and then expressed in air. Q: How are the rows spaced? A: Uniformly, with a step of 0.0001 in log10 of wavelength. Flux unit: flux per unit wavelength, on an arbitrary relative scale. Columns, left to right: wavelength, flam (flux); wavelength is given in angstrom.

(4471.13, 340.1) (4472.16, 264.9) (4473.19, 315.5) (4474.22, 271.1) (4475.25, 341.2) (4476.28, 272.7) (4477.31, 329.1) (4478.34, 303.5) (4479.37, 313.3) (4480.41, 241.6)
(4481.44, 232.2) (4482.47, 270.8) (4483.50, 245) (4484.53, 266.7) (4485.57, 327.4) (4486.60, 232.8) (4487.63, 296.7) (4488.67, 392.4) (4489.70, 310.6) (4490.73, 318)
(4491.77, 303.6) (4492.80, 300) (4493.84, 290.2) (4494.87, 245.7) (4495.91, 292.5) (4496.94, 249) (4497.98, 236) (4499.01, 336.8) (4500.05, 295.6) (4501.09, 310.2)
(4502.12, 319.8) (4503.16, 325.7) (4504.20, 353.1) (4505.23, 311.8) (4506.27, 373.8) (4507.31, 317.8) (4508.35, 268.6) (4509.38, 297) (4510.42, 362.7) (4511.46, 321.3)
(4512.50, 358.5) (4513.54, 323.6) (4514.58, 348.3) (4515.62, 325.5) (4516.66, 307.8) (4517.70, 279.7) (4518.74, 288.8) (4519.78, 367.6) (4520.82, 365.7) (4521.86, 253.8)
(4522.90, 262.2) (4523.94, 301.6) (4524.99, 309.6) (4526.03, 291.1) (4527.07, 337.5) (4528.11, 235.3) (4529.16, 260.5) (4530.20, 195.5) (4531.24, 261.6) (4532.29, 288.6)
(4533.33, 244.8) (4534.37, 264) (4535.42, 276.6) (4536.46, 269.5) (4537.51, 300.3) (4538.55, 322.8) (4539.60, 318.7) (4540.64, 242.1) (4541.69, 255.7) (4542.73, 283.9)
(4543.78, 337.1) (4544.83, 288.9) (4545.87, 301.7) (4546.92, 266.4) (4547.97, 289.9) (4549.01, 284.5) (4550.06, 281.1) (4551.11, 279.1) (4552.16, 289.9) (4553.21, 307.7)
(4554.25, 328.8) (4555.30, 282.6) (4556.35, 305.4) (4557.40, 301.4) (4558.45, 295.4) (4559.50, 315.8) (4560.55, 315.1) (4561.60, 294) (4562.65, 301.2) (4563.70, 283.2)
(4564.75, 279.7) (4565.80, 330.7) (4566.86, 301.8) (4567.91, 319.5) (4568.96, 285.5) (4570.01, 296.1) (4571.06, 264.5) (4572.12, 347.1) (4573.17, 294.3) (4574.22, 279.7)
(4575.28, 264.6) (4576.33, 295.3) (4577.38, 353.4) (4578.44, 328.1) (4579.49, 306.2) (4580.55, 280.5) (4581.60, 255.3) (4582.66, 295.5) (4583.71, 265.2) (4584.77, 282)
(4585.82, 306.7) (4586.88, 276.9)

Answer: 3.6 angstrom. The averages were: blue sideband 328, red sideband 302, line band 291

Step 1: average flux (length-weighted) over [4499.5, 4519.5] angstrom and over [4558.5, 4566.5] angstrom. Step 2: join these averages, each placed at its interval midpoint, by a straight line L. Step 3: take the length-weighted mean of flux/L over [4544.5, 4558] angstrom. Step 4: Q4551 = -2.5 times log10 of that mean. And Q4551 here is 0.047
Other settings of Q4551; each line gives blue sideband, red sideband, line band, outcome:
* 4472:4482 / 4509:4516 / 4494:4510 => 0.07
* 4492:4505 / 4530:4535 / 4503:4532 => -0.12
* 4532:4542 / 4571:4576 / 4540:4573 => -0.04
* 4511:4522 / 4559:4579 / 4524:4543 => 0.15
